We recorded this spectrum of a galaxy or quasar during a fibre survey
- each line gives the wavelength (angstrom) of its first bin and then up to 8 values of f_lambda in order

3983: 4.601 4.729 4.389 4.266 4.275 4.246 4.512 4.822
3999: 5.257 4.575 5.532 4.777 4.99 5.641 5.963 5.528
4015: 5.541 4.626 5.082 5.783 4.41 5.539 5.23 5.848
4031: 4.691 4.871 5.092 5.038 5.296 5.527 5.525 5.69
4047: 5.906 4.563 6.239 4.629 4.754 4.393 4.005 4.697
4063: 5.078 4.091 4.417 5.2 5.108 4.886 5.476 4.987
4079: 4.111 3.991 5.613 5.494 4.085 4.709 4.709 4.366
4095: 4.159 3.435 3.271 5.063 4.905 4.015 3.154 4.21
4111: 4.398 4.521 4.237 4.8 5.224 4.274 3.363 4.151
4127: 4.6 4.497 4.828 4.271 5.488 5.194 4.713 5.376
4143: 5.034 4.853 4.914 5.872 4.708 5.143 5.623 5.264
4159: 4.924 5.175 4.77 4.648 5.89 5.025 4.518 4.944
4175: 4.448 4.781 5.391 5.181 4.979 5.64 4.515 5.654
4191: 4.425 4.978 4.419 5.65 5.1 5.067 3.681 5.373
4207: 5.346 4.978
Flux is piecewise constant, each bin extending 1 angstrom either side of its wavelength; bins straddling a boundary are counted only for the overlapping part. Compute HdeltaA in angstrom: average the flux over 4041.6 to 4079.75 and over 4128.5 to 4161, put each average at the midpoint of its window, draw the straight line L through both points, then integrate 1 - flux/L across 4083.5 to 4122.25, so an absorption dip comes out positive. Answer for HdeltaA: 4.8 angstrom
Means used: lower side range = 4.95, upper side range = 5.06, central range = 4.38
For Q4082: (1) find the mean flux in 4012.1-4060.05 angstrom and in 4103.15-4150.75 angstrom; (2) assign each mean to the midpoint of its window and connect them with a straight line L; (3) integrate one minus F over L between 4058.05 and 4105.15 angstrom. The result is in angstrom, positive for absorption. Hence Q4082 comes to 2.9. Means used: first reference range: 5.16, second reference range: 4.62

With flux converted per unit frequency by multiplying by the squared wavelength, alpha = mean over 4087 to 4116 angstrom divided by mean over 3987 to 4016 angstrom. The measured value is 0.89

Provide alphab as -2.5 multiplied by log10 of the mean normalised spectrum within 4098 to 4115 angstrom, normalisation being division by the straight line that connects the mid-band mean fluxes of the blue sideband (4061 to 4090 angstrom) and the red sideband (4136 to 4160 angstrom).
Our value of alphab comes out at 0.18 mag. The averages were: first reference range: 4.8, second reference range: 5.13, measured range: 4.19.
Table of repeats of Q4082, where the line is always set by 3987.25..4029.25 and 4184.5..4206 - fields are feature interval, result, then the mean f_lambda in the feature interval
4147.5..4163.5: -0.7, 5.19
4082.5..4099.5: 1.9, 4.43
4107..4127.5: 2.8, 4.31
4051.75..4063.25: 1.0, 4.6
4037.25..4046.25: -0.8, 5.48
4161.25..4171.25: -0.1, 5.02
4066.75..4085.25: 0.3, 4.93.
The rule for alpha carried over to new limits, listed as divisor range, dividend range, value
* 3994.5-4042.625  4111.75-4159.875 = 0.99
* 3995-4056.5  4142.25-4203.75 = 1.03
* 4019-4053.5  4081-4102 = 0.87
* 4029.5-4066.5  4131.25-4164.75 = 1.06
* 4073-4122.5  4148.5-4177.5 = 1.17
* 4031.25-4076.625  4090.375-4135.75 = 0.89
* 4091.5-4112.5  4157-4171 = 1.26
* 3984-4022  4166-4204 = 1.09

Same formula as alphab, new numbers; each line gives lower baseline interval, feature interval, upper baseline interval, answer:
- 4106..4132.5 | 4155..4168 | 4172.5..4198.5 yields -0.09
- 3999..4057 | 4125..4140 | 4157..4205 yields 0.06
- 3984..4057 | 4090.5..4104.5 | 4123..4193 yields 0.18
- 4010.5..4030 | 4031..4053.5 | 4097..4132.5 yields -0.04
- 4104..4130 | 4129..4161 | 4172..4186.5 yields -0.10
